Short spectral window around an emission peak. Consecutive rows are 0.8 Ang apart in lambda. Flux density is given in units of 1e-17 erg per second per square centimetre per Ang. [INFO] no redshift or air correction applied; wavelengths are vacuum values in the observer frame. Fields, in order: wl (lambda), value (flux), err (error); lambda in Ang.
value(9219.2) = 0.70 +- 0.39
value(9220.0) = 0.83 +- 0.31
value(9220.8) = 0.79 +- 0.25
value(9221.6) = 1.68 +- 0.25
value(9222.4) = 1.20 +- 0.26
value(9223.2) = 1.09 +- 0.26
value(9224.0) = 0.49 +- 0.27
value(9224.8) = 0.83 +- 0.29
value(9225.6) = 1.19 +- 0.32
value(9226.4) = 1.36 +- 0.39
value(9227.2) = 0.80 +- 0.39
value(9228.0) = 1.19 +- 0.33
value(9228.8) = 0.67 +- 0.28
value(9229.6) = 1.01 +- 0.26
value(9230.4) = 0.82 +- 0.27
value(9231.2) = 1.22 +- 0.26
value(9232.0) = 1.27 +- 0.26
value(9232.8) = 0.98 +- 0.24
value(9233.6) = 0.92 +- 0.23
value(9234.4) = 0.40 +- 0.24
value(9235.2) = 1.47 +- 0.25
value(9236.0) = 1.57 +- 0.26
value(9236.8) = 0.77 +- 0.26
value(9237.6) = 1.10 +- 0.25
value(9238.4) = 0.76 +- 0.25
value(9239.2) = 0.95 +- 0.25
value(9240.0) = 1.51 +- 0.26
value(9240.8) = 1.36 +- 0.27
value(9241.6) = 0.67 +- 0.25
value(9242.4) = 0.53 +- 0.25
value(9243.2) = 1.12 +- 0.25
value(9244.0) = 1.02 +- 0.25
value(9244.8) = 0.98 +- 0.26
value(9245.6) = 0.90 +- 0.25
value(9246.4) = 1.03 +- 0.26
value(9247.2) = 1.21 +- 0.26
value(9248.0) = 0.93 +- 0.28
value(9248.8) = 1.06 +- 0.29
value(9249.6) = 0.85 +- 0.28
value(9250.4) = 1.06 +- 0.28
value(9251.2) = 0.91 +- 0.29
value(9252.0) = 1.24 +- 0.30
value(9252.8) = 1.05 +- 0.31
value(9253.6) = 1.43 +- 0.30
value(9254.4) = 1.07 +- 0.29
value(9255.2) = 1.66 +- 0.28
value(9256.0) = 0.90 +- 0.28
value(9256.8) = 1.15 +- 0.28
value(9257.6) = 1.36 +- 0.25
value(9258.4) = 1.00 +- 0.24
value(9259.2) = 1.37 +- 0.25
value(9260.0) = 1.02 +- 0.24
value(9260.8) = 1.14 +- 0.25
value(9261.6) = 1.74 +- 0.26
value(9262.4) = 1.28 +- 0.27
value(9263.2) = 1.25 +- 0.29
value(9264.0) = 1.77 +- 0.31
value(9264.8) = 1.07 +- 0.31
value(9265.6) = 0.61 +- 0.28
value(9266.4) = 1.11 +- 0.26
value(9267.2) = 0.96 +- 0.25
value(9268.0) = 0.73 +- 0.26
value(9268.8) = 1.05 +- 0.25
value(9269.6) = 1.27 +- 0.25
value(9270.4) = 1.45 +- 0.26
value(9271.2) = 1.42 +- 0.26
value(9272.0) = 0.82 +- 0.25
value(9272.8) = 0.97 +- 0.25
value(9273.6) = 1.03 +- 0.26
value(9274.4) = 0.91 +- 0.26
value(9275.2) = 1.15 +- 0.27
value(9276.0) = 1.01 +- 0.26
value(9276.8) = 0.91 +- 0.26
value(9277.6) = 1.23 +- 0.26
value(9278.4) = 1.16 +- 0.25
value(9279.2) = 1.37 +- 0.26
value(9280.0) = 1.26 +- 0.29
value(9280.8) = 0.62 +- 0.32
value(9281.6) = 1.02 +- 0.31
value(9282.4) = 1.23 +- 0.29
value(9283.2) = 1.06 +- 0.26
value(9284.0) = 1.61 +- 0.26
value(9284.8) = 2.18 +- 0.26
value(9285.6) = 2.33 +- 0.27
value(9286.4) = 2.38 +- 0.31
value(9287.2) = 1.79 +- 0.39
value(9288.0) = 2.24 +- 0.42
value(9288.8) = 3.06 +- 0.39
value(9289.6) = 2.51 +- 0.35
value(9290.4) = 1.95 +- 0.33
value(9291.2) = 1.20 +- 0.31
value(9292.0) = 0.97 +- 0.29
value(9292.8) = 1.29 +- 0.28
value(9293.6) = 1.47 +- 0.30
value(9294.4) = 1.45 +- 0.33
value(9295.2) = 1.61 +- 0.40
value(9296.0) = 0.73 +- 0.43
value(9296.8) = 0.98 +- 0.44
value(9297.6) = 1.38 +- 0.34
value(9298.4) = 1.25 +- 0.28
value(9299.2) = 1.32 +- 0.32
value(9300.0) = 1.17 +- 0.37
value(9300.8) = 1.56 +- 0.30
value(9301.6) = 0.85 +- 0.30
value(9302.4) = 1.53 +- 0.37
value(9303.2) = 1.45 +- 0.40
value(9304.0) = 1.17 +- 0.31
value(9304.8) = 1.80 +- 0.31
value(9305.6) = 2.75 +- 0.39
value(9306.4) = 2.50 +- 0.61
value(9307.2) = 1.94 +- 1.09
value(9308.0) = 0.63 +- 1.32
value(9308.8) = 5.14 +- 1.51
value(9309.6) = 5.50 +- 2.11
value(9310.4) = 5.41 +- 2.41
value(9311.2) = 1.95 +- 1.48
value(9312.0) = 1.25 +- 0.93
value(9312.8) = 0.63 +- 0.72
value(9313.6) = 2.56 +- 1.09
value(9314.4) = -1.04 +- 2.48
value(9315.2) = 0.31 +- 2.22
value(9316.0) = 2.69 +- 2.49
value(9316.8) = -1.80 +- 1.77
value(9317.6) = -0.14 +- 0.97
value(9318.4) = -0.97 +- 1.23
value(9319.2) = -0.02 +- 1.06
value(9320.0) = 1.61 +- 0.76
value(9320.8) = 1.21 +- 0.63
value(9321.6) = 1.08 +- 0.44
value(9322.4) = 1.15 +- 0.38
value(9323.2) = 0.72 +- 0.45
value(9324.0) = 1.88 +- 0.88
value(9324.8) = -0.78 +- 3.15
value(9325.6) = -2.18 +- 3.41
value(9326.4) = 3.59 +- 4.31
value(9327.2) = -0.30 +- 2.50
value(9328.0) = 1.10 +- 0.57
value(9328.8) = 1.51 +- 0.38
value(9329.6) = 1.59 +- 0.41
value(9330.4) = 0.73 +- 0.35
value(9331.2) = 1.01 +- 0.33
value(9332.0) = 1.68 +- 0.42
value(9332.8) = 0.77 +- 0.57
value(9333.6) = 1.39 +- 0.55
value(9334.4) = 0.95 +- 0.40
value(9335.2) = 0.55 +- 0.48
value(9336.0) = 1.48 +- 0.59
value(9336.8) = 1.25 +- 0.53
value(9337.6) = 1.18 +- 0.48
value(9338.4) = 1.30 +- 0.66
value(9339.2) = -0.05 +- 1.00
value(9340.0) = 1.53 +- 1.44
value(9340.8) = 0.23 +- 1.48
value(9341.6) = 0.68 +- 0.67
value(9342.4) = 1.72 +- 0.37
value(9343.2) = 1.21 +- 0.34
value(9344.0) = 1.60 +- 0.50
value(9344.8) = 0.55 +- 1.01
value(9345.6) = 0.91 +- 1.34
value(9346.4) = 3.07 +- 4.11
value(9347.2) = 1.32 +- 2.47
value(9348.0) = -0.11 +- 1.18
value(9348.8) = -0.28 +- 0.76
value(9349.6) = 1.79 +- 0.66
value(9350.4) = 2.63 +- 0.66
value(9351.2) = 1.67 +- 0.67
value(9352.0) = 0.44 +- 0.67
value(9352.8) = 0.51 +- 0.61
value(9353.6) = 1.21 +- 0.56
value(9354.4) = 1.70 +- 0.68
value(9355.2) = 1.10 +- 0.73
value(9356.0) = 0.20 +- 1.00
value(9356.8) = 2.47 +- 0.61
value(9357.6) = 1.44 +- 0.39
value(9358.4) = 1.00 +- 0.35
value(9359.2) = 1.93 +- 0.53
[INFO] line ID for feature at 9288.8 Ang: [S II]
